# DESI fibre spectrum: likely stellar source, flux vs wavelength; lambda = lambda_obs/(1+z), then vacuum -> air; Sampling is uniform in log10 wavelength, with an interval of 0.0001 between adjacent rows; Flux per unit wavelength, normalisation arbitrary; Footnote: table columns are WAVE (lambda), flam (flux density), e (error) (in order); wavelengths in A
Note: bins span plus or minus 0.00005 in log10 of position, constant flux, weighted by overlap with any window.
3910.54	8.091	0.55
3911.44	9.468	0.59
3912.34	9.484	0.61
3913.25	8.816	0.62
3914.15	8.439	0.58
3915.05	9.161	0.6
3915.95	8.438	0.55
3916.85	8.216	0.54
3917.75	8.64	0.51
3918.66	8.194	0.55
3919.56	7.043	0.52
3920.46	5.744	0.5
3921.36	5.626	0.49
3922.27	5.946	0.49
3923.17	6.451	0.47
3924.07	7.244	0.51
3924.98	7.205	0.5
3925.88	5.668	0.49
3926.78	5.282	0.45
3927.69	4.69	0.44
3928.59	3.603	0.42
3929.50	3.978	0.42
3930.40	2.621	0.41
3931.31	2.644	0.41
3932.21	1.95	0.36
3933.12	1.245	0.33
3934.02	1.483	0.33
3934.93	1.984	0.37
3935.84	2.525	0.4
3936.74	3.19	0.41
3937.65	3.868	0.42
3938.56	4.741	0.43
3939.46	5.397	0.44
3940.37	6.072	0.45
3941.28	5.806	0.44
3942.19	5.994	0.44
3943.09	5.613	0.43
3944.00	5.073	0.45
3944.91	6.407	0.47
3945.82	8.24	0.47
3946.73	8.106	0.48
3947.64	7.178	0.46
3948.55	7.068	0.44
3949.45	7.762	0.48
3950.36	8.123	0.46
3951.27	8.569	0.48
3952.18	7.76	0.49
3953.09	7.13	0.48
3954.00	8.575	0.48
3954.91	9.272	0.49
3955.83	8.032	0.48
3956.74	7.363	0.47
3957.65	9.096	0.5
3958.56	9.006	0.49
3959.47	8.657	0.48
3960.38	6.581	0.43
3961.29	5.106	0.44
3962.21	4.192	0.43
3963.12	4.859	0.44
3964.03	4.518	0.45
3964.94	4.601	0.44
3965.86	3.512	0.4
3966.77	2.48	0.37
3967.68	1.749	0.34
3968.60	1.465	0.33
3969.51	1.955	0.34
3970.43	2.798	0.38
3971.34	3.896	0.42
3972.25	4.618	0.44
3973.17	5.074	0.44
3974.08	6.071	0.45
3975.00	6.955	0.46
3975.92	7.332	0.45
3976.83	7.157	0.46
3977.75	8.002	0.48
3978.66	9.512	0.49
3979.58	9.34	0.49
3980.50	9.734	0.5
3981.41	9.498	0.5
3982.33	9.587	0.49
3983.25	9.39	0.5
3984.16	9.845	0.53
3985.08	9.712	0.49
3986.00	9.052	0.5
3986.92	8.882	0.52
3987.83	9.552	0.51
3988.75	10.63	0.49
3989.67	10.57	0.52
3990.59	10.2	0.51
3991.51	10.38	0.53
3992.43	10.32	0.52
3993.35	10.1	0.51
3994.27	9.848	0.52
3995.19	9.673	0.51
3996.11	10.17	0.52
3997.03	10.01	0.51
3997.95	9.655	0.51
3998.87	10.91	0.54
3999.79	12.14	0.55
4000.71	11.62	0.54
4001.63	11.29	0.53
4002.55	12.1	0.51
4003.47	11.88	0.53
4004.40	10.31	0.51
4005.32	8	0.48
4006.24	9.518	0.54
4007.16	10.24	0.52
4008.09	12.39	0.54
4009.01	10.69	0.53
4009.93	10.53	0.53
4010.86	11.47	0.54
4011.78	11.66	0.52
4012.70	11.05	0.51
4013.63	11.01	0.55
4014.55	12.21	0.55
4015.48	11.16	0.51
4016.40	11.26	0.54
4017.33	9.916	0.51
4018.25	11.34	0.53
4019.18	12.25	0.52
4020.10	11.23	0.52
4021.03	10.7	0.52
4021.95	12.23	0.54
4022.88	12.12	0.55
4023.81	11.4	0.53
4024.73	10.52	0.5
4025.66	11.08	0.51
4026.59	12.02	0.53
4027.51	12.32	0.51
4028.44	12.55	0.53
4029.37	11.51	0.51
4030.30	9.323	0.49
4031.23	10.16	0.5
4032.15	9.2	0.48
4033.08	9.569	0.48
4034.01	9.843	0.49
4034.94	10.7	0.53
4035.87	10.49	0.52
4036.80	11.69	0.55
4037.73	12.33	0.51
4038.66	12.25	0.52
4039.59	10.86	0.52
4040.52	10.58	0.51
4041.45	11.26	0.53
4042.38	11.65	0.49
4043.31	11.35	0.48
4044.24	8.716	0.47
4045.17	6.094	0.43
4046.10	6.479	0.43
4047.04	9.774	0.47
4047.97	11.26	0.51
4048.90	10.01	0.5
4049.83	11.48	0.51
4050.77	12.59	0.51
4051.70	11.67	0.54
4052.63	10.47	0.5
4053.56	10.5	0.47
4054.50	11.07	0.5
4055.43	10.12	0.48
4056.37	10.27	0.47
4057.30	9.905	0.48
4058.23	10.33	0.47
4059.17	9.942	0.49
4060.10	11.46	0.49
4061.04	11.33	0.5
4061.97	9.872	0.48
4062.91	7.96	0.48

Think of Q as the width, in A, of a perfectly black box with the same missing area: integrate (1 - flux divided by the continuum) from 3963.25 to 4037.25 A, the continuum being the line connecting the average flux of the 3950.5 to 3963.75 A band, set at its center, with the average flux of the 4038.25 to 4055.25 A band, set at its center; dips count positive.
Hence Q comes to -3.3 A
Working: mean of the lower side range 7.42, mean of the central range 9.38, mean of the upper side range 10.4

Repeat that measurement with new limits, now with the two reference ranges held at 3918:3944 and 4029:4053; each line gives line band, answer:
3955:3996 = -1.2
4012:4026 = -3.0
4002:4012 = -2.4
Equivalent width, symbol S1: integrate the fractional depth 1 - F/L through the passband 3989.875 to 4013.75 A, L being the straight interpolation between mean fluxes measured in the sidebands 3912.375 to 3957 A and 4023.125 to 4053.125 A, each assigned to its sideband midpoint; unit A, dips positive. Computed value -4.17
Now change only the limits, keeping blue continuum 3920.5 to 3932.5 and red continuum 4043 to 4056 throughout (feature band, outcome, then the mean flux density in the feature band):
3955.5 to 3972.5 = 3.8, 4.95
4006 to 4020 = -4.2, 11.1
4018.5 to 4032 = -3.4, 11.3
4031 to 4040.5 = -1.2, 10.7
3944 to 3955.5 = -3.6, 7.74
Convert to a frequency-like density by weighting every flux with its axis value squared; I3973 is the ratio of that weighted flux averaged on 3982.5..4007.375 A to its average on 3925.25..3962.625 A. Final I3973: 1.82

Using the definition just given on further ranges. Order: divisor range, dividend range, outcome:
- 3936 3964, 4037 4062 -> 1.65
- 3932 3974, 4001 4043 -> 2.11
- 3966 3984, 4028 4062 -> 1.77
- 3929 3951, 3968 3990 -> 1.55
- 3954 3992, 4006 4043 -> 1.60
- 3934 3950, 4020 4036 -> 2.08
